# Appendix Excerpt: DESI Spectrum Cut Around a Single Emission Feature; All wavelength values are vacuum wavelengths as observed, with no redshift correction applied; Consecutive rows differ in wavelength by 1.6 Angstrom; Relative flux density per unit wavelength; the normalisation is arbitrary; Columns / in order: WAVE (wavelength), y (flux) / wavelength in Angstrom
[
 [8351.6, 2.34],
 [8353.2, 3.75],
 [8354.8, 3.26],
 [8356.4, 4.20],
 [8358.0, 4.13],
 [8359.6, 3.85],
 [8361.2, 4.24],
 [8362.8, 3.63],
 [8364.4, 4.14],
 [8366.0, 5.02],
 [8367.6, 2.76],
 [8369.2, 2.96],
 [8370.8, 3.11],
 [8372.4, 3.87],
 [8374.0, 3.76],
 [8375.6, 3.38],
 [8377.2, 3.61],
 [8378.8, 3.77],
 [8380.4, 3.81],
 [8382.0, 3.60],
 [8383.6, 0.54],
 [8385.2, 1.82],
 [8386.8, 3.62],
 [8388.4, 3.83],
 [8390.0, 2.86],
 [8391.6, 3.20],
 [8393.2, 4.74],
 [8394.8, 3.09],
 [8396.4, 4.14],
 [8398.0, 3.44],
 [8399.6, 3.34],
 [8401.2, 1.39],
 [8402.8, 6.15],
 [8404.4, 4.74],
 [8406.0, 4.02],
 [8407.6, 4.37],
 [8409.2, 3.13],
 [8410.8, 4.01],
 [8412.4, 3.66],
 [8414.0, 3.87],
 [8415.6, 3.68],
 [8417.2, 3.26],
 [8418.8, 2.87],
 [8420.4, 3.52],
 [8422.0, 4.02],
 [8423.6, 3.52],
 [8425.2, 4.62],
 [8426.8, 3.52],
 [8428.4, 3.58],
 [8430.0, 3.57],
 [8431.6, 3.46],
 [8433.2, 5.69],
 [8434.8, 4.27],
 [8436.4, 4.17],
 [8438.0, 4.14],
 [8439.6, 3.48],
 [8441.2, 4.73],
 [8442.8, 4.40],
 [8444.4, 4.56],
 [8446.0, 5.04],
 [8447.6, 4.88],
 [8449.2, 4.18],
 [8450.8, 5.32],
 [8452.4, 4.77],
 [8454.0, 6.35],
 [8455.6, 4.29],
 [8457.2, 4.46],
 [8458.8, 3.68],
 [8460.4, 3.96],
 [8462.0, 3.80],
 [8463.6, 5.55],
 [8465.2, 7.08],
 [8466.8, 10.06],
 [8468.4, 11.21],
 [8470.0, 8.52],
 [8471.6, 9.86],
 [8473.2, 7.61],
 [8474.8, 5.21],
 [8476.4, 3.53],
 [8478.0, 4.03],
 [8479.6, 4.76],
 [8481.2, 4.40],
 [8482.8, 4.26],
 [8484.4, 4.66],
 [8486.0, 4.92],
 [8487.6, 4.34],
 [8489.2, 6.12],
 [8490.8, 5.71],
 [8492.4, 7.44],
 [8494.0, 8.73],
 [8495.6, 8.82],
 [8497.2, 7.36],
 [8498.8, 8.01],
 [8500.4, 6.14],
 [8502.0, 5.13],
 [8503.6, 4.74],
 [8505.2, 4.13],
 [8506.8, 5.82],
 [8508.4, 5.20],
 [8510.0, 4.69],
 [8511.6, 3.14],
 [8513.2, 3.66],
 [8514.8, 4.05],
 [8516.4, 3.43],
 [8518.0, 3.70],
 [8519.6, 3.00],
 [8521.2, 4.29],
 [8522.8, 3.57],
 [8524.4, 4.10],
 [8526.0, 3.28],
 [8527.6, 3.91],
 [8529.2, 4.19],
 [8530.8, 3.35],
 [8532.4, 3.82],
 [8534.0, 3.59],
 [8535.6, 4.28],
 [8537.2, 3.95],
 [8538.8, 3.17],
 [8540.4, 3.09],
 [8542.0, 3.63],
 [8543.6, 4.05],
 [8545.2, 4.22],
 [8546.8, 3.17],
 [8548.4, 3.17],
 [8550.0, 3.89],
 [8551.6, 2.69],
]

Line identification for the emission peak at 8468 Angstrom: H-alpha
